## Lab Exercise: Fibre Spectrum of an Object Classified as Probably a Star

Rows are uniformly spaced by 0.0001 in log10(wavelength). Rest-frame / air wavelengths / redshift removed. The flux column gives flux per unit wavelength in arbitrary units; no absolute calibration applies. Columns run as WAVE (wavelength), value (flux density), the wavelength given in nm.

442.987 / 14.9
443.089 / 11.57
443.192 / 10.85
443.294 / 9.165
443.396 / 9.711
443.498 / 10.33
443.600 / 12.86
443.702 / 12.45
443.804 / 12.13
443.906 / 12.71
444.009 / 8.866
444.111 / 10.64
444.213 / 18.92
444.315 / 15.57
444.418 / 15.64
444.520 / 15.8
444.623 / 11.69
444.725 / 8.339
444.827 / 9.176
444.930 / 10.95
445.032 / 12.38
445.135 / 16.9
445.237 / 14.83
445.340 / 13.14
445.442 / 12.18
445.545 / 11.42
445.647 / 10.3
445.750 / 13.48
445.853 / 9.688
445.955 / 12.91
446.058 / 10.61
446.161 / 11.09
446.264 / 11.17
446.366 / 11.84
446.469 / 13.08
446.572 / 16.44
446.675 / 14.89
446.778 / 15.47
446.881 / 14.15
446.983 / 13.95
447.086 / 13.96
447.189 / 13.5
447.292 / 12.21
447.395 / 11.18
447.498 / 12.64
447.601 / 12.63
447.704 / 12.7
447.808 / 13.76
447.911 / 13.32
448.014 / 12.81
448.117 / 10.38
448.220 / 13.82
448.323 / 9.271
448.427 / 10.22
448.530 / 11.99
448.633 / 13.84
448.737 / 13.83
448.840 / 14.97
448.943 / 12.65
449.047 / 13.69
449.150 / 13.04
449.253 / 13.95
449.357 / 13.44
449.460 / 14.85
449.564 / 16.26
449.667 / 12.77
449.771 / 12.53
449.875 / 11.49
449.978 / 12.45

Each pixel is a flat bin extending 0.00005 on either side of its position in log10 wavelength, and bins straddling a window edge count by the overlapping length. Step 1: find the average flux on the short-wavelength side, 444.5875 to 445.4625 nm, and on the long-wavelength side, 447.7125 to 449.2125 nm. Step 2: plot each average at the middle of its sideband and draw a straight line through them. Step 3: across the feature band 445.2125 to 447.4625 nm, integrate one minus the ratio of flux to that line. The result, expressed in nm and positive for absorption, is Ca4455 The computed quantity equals -0.07 nm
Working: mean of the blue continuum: 12.2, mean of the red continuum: 12.7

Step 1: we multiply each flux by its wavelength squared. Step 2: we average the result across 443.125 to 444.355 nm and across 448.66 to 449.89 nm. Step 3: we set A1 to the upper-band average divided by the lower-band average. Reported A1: 1.17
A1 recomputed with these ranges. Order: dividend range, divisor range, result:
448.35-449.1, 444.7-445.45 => 1.06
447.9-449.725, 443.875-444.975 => 1.06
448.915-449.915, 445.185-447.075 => 1.07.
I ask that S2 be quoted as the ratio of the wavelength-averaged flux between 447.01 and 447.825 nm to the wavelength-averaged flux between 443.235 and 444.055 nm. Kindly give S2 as 1.16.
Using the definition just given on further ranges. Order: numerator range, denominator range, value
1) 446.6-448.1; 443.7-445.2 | 1.04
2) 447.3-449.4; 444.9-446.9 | 0.99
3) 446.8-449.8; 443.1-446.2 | 1.08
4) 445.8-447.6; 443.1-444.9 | 1.07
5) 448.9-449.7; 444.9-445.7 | 1.08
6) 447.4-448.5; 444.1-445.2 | 0.90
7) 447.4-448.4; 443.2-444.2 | 1.09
